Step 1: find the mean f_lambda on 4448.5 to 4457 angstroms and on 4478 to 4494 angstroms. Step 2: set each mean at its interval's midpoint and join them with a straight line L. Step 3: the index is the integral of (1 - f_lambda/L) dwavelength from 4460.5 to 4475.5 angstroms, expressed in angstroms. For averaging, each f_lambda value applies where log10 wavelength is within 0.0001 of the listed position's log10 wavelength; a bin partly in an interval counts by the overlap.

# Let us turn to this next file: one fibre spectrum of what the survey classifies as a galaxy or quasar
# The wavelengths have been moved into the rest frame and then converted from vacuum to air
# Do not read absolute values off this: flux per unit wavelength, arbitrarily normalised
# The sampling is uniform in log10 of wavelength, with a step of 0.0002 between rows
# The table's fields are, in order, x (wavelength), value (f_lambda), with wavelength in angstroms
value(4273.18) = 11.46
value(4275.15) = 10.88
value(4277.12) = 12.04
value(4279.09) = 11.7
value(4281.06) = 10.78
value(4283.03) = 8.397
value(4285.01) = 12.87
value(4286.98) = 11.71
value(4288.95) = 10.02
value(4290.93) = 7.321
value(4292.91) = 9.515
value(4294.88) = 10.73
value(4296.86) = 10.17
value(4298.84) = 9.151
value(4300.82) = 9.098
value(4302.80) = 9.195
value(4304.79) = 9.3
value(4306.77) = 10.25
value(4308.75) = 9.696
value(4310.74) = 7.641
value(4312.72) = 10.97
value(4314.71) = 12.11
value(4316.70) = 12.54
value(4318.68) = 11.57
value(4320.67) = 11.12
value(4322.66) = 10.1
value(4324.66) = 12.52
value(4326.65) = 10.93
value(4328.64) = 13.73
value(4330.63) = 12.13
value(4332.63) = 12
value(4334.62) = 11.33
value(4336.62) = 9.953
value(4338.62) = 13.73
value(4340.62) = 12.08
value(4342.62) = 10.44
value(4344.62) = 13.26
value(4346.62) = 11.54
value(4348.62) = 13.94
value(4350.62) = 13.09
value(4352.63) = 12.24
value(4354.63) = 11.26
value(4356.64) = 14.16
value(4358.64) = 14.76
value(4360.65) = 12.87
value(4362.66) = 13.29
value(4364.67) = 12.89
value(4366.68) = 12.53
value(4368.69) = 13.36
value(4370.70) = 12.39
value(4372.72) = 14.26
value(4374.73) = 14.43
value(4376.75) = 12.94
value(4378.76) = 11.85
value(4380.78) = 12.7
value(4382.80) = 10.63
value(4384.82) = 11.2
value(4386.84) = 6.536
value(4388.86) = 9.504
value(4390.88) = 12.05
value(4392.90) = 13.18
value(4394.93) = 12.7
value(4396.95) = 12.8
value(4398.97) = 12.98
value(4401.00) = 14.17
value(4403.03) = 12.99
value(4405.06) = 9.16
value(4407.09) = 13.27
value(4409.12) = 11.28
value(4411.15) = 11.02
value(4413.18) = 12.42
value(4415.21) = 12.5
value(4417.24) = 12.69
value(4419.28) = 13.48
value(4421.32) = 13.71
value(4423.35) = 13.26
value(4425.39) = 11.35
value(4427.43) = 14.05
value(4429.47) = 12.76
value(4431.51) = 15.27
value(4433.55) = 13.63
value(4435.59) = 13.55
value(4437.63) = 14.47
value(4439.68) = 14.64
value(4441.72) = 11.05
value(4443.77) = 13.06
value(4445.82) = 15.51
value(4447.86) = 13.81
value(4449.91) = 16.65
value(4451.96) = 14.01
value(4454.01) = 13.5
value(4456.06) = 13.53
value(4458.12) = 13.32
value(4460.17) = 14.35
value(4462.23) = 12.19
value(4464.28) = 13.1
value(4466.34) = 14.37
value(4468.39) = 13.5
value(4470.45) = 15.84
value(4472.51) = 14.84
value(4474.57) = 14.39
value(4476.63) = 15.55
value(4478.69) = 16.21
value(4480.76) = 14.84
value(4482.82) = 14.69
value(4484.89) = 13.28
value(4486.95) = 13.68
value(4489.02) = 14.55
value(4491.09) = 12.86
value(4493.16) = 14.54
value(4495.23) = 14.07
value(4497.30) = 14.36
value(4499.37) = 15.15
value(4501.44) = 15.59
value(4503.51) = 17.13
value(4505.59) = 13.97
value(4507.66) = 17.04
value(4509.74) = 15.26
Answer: 0.3 angstroms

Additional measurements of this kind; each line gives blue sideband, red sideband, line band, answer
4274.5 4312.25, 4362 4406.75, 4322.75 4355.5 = -2.82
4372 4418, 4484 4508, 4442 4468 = -0.54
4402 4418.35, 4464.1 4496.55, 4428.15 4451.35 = -1.89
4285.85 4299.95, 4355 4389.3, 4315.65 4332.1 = -1.52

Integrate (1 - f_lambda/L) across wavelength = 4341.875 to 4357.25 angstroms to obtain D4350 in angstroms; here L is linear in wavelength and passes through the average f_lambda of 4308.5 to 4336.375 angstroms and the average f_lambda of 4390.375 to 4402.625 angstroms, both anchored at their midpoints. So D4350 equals -0.7 angstroms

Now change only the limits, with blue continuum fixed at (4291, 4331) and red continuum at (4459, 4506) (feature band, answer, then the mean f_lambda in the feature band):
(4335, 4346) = -0.6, 11.8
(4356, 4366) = -1.6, 13.5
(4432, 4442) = -0.2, 13.8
